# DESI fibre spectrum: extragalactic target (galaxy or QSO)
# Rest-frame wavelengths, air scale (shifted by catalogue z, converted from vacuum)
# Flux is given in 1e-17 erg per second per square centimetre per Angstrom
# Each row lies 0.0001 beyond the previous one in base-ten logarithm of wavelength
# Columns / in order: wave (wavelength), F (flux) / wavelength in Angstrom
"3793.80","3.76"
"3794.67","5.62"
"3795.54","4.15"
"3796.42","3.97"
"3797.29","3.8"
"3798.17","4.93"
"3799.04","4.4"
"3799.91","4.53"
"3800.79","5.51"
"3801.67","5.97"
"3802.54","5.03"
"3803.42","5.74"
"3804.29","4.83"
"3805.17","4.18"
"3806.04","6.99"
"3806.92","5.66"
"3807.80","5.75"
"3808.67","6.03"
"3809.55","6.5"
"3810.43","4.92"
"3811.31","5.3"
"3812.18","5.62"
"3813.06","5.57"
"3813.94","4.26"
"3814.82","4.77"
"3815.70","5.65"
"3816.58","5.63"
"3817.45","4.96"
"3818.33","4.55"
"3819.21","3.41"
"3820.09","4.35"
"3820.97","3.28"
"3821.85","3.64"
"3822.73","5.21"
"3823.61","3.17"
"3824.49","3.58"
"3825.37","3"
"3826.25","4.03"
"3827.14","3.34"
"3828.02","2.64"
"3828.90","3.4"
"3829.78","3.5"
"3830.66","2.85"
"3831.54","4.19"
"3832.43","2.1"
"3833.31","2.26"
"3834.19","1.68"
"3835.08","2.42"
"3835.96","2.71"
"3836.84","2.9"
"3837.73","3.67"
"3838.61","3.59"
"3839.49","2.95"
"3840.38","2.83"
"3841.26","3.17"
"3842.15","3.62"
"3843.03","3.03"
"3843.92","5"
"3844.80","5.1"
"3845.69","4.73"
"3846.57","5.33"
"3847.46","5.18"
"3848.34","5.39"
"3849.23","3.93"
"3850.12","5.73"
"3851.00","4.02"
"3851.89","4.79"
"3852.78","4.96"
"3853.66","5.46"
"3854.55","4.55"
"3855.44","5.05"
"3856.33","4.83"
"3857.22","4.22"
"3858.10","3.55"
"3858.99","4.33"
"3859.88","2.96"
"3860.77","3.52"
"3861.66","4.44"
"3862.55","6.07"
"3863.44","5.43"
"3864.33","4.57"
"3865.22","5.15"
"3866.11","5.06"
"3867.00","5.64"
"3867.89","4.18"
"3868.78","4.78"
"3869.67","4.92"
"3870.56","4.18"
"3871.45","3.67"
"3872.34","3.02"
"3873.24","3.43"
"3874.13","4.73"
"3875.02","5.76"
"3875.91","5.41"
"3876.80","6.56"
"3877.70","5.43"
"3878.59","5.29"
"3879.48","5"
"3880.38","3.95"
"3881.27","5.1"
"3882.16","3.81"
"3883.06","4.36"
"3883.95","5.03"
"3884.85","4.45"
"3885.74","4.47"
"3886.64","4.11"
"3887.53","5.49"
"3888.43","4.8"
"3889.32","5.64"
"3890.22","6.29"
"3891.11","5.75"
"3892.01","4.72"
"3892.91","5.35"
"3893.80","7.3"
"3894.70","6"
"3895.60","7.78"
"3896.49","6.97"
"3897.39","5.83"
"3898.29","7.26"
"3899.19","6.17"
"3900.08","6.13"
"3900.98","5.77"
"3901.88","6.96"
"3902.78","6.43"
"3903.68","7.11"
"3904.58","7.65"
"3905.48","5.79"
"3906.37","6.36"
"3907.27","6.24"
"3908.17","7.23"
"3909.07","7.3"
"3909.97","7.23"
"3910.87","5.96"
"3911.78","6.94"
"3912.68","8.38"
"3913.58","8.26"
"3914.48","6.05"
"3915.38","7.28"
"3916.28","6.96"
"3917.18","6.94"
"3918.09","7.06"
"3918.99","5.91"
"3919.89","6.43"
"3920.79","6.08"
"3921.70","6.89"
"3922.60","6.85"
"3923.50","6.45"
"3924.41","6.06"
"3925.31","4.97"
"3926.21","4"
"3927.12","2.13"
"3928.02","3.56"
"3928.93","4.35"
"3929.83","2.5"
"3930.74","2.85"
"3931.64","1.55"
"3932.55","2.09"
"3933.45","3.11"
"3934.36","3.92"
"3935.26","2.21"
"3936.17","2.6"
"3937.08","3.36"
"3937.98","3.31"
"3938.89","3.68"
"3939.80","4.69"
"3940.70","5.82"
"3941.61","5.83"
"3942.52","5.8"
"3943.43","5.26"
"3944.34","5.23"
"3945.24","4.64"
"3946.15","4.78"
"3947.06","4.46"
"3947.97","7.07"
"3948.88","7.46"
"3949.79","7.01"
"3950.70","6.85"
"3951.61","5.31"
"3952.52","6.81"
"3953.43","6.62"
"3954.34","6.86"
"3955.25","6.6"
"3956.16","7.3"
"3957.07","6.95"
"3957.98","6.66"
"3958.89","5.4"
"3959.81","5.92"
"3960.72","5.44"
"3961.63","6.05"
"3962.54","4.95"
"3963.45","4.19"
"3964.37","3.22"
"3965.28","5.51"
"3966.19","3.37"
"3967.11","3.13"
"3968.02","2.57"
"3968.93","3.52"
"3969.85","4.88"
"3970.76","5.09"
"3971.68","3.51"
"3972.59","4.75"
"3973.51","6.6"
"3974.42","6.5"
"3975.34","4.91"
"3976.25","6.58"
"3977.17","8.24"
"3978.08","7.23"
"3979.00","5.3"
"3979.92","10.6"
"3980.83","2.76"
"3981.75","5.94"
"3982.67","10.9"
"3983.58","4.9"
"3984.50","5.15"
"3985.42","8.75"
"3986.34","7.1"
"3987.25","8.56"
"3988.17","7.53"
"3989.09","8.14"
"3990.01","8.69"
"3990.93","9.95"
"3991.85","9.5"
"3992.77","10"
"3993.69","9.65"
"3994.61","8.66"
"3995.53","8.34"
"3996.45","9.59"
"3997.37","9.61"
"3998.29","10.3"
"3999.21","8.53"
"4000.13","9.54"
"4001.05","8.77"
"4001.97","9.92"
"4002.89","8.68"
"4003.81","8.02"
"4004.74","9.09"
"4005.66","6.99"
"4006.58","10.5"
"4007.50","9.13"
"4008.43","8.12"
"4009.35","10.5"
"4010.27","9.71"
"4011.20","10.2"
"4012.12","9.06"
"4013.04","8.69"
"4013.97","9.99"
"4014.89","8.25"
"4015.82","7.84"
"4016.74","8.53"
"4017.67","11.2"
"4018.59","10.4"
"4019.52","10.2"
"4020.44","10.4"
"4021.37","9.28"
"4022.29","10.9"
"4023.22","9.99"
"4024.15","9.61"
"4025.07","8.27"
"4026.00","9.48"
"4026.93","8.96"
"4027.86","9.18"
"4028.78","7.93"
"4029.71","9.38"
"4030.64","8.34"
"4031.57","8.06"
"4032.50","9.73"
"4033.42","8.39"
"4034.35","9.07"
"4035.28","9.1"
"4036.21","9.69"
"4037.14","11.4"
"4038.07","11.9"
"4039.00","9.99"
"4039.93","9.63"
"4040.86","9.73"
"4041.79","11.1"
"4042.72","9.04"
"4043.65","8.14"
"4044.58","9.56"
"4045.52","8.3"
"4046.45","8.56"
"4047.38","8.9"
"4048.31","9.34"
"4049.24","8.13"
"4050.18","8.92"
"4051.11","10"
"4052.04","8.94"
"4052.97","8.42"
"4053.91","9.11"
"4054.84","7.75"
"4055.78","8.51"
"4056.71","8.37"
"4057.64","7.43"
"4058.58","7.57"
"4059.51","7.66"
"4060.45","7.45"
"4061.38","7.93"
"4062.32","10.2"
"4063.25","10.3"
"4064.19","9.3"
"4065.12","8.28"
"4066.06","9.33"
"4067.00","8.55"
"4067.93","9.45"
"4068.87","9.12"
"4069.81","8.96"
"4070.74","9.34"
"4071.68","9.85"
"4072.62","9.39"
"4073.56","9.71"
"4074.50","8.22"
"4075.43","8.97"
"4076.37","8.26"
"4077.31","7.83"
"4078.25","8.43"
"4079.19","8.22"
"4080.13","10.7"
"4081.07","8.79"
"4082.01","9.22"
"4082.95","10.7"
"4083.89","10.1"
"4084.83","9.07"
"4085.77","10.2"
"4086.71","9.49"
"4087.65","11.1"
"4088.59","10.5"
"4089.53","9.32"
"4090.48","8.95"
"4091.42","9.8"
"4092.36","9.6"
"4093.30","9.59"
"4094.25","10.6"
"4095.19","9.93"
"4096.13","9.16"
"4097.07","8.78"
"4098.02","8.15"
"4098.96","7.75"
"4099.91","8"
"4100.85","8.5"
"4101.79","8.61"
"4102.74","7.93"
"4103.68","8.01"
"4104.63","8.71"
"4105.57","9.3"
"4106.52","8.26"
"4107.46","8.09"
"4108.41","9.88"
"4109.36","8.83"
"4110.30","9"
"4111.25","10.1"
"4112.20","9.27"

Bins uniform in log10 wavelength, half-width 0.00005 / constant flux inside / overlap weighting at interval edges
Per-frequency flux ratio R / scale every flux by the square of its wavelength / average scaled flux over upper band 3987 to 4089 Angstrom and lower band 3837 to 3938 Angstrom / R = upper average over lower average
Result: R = 1.95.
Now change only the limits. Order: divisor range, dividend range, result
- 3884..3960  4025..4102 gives 1.73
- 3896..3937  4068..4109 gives 1.77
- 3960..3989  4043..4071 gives 1.57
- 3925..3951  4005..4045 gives 2.29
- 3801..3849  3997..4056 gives 2.42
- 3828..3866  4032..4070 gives 2.49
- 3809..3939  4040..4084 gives 2.03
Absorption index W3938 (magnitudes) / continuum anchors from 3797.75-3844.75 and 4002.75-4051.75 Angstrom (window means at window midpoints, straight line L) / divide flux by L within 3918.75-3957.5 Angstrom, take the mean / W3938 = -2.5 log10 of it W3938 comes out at 0.38 mag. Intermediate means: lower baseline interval 4.21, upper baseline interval 9.31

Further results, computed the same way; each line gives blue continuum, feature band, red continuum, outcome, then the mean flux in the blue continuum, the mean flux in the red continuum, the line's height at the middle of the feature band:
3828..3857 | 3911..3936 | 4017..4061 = 0.16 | 3.89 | 9.17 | 6.07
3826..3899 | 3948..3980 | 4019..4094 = 0.21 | 4.53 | 9.21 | 6.98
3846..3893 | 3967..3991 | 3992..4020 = 0.31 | 4.79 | 9.27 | 8.39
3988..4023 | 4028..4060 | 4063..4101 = 0.03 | 9.29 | 9.26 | 9.27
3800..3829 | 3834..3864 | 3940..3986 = 0.20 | 4.75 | 5.78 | 4.99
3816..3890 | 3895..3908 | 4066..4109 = -0.25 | 4.26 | 9.14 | 5.26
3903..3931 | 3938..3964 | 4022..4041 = 0.22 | 6.08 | 9.44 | 7.08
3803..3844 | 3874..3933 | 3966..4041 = 0.05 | 4.08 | 8.32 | 5.97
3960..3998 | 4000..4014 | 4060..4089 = -0.23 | 6.6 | 9.26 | 7.38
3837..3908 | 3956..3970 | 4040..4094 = 0.37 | 5.03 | 9.09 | 6.92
